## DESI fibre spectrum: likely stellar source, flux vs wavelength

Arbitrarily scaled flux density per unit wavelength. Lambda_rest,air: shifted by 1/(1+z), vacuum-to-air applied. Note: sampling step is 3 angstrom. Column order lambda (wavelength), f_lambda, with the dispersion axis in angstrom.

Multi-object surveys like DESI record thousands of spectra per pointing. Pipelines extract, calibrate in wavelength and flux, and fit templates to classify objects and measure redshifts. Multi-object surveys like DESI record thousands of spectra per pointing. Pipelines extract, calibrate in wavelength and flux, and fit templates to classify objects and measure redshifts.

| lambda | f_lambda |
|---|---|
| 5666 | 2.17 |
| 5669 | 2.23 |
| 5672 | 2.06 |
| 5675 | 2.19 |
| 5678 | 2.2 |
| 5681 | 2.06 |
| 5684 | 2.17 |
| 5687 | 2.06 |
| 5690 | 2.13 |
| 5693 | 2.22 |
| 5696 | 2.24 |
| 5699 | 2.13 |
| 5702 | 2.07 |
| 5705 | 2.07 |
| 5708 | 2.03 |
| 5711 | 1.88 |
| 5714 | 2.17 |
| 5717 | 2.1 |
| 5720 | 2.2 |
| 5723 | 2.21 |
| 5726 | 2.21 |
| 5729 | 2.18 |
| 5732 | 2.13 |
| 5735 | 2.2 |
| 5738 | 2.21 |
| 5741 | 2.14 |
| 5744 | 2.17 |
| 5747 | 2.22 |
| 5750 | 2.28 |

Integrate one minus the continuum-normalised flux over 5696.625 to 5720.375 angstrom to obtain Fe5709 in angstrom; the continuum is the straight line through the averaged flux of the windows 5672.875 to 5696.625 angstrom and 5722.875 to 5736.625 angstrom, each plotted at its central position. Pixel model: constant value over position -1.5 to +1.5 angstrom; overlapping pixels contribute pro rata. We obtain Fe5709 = 1.0 angstrom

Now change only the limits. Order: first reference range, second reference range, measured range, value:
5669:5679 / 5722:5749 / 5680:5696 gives 0.2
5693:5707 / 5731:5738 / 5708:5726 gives 0.4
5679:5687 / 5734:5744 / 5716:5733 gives -0.1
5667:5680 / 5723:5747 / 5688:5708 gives 0.4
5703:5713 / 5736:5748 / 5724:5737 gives -0.4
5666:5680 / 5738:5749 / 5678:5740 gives 1.2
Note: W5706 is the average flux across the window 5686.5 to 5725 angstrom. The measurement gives 2.12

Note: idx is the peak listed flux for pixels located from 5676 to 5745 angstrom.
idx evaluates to 2.24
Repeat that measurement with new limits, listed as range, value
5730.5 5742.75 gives 2.21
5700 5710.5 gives 2.07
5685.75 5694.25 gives 2.22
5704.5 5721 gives 2.2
